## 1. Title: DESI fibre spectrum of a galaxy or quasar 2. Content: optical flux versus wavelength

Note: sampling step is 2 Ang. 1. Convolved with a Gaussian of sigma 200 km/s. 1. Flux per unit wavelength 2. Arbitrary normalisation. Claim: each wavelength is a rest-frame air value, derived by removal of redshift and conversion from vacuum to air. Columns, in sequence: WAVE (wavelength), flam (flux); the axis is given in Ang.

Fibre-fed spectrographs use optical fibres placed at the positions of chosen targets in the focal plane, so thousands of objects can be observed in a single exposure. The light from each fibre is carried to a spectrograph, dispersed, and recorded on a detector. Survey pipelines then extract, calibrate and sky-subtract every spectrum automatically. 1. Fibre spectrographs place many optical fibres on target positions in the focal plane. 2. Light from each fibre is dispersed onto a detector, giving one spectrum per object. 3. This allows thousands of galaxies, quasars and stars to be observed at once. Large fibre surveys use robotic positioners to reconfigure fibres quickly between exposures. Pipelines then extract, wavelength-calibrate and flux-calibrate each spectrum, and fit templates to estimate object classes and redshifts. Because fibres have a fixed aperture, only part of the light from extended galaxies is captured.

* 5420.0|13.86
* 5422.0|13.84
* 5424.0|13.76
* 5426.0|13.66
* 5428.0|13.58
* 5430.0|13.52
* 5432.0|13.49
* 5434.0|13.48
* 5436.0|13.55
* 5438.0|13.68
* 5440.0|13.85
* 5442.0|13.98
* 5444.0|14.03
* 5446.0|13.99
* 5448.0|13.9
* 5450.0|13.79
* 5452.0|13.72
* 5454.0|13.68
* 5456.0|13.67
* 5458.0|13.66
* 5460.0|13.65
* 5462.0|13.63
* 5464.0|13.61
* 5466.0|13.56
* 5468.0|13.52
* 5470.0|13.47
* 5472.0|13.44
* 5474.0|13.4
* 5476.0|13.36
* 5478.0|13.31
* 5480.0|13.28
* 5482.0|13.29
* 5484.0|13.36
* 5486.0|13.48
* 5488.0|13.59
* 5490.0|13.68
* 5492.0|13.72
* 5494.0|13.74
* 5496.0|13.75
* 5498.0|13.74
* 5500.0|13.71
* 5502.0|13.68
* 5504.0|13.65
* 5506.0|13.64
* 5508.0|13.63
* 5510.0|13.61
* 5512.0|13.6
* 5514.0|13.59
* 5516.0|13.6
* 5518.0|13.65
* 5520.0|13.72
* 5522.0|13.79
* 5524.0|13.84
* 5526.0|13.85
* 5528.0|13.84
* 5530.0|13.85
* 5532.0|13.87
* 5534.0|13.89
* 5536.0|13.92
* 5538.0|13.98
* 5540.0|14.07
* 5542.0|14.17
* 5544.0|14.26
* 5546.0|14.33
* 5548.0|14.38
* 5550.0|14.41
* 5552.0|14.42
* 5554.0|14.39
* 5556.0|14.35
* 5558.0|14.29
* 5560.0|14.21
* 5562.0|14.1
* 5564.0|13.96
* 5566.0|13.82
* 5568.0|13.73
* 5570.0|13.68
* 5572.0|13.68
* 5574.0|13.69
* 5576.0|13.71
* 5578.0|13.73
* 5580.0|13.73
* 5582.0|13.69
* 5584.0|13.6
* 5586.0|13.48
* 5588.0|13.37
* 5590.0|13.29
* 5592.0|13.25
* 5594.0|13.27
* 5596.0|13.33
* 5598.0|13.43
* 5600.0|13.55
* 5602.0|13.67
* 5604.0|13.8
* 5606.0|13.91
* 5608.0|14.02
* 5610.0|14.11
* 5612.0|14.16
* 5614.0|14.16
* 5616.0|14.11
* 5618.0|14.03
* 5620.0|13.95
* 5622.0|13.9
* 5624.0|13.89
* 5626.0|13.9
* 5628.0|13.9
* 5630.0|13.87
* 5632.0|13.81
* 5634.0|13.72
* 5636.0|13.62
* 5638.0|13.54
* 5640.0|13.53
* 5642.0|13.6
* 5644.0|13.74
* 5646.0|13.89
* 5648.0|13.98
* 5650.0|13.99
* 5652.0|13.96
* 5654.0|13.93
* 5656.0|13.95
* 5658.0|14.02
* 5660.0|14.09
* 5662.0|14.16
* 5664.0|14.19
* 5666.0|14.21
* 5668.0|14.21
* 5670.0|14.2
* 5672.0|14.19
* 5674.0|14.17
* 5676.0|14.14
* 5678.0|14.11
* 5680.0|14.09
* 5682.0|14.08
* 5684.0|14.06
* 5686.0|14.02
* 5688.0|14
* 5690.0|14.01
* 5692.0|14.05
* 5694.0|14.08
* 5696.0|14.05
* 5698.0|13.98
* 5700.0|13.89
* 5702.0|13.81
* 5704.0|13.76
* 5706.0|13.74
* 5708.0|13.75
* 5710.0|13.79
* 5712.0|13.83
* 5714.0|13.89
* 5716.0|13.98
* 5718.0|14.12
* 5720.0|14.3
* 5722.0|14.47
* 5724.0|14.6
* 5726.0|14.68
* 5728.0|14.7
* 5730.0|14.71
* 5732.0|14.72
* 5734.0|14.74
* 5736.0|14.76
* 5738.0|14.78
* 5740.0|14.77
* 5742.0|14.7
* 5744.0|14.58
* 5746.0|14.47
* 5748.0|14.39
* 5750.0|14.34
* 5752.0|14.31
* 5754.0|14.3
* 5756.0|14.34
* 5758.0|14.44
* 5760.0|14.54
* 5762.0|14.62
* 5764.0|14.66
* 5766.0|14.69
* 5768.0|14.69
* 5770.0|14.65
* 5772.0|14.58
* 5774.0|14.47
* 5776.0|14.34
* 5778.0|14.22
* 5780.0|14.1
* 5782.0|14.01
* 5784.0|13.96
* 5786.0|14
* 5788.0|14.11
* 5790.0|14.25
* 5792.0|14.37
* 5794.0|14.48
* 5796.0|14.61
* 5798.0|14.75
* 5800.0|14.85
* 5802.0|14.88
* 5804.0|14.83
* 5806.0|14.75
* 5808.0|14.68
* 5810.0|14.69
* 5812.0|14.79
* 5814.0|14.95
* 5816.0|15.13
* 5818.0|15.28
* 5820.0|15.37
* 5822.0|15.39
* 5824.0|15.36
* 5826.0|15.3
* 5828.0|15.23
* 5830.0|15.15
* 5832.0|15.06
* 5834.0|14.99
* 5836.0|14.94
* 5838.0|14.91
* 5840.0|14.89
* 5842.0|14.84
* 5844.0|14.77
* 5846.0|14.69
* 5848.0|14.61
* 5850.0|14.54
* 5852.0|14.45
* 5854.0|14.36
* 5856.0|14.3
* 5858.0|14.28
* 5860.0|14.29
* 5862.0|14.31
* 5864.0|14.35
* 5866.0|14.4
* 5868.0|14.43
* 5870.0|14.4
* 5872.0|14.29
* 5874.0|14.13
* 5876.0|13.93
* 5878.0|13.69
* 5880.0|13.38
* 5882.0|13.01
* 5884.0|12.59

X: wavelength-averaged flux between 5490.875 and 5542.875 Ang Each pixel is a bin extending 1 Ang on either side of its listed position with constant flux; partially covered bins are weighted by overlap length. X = 13.8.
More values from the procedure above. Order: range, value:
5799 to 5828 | 15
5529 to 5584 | 14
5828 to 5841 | 15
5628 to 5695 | 14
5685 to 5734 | 14.1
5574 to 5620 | 13.7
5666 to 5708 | 14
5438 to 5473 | 13.7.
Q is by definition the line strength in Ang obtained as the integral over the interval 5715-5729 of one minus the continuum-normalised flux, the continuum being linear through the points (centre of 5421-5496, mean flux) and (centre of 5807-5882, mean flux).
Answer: -0.1 Ang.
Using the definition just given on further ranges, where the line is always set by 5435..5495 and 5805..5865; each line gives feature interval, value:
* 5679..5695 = 0.33 Ang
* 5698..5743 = 0.51 Ang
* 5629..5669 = 0.89 Ang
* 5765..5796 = 0.65 Ang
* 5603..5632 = 0.29 Ang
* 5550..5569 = -0.31 Ang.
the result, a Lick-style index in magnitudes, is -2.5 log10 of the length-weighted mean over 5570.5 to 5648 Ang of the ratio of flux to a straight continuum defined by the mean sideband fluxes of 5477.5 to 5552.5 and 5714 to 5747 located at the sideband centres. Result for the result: 0.03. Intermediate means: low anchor 13.8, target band 13.7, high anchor 14.5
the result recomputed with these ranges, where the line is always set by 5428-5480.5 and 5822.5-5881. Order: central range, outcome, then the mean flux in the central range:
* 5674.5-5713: 0.02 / 14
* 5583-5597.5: 0.05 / 13.4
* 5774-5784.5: 0.02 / 14.2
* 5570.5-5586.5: 0.02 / 13.7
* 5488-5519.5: 0.01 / 13.7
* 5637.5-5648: 0.03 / 13.7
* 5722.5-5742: -0.03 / 14.7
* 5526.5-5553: -0.02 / 14.1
